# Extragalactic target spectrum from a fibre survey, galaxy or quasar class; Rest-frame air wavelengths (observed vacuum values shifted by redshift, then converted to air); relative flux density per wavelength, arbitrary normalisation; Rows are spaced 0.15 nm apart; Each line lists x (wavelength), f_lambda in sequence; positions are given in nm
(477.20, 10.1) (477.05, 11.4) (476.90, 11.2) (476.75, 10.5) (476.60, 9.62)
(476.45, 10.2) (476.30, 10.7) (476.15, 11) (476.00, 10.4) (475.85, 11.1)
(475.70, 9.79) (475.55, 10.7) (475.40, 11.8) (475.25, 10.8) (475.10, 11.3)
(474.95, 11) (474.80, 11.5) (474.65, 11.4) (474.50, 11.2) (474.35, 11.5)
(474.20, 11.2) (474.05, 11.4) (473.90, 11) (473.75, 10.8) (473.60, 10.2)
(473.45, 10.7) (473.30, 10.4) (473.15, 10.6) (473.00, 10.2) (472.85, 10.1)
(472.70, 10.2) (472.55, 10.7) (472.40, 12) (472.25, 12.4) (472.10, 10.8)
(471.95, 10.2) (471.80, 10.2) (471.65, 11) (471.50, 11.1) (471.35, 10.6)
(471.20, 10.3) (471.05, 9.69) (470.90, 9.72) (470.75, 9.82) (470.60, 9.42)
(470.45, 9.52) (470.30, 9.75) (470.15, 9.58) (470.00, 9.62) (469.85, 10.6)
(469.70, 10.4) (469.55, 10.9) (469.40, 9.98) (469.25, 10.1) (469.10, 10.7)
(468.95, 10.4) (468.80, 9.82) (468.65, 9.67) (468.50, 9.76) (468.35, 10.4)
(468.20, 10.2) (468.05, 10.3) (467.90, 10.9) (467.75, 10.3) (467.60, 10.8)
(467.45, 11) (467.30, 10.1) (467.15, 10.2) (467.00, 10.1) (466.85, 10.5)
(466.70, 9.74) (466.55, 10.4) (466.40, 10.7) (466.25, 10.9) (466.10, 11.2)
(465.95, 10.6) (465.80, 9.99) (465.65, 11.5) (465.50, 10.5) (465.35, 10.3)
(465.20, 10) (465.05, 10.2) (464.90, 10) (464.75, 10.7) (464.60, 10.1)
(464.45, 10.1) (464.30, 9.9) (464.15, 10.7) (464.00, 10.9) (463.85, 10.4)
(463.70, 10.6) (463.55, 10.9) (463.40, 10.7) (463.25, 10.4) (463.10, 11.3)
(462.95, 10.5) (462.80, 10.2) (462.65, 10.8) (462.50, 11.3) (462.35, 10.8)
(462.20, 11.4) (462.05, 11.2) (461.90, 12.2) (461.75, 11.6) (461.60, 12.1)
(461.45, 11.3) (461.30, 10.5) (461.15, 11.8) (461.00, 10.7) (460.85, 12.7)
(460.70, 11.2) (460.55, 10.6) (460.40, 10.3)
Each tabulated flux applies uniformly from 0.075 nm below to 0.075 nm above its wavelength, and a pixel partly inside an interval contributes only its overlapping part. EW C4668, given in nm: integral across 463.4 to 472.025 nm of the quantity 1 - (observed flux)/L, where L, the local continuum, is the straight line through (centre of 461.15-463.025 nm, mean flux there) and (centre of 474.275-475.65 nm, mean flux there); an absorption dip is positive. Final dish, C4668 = 0.68 nm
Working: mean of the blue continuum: 11.2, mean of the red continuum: 11.2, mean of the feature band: 10.3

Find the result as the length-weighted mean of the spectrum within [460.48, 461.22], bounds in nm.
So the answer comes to 11.4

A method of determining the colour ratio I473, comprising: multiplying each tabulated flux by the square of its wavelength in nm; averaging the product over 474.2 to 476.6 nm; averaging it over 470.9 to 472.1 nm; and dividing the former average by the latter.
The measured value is 1.07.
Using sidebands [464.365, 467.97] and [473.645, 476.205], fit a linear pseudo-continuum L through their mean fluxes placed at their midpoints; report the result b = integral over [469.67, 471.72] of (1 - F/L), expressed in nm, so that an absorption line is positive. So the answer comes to 0.13 nm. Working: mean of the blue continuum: 10.4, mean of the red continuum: 11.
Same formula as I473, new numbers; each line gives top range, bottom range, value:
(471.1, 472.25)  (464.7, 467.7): 1.05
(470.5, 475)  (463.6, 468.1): 1.05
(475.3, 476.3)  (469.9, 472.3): 1.08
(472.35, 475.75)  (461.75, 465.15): 1.06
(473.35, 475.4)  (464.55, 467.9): 1.10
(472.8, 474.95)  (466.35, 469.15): 1.08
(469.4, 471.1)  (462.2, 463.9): 0.95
